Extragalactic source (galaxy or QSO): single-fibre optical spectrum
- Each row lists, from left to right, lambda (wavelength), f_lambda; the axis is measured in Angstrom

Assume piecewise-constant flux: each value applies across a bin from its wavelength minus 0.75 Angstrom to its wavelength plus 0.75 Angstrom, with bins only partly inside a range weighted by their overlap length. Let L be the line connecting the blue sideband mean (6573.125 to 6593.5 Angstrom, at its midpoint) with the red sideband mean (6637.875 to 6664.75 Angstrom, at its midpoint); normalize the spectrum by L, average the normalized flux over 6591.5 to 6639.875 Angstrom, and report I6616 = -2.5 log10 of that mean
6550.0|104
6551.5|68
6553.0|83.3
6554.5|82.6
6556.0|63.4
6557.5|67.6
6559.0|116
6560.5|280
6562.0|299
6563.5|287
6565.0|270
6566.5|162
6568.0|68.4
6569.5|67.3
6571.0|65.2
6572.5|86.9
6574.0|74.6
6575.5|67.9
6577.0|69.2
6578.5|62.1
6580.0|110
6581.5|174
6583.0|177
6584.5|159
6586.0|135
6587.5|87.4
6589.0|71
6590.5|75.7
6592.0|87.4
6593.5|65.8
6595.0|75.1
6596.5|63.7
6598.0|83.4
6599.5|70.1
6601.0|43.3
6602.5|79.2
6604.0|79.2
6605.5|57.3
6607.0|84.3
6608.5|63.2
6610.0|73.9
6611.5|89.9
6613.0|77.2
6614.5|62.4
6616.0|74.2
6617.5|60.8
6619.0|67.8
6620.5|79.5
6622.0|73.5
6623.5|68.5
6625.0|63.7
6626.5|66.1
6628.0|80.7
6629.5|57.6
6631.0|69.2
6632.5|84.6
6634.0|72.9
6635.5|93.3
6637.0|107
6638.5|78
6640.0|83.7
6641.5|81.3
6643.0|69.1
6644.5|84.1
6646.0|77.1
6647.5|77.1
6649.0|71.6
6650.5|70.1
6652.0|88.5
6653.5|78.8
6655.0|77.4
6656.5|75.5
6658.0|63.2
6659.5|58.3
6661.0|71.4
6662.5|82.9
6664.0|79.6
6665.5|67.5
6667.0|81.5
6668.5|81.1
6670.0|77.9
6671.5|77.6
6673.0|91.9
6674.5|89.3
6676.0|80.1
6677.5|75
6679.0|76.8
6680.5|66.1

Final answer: 0.209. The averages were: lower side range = 102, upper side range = 76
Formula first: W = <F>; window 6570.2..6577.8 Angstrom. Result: 72.7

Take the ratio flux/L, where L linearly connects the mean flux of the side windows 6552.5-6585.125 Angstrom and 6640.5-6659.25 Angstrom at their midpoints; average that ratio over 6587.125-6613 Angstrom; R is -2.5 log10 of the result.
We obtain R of 0.44 mag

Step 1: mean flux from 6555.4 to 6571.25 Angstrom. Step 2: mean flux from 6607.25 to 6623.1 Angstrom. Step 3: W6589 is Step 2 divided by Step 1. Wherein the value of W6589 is 0.4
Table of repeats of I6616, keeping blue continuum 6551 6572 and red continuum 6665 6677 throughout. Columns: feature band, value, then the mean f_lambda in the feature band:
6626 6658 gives 0.23 mag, 78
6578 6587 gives -0.06 mag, 137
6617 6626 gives 0.49 mag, 69.1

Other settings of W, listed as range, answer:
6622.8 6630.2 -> 67.4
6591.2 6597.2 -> 73.1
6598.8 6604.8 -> 67.8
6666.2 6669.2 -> 81.1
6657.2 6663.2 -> 68.9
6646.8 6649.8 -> 74.2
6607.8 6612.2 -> 75.6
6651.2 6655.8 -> 81.4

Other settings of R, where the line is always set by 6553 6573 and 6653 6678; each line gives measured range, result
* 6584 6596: 0.35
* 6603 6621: 0.48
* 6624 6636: 0.35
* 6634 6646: 0.12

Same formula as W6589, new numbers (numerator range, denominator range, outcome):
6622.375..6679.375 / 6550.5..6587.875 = 0.60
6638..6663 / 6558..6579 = 0.54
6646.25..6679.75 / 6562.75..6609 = 0.76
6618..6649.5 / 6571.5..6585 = 0.71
